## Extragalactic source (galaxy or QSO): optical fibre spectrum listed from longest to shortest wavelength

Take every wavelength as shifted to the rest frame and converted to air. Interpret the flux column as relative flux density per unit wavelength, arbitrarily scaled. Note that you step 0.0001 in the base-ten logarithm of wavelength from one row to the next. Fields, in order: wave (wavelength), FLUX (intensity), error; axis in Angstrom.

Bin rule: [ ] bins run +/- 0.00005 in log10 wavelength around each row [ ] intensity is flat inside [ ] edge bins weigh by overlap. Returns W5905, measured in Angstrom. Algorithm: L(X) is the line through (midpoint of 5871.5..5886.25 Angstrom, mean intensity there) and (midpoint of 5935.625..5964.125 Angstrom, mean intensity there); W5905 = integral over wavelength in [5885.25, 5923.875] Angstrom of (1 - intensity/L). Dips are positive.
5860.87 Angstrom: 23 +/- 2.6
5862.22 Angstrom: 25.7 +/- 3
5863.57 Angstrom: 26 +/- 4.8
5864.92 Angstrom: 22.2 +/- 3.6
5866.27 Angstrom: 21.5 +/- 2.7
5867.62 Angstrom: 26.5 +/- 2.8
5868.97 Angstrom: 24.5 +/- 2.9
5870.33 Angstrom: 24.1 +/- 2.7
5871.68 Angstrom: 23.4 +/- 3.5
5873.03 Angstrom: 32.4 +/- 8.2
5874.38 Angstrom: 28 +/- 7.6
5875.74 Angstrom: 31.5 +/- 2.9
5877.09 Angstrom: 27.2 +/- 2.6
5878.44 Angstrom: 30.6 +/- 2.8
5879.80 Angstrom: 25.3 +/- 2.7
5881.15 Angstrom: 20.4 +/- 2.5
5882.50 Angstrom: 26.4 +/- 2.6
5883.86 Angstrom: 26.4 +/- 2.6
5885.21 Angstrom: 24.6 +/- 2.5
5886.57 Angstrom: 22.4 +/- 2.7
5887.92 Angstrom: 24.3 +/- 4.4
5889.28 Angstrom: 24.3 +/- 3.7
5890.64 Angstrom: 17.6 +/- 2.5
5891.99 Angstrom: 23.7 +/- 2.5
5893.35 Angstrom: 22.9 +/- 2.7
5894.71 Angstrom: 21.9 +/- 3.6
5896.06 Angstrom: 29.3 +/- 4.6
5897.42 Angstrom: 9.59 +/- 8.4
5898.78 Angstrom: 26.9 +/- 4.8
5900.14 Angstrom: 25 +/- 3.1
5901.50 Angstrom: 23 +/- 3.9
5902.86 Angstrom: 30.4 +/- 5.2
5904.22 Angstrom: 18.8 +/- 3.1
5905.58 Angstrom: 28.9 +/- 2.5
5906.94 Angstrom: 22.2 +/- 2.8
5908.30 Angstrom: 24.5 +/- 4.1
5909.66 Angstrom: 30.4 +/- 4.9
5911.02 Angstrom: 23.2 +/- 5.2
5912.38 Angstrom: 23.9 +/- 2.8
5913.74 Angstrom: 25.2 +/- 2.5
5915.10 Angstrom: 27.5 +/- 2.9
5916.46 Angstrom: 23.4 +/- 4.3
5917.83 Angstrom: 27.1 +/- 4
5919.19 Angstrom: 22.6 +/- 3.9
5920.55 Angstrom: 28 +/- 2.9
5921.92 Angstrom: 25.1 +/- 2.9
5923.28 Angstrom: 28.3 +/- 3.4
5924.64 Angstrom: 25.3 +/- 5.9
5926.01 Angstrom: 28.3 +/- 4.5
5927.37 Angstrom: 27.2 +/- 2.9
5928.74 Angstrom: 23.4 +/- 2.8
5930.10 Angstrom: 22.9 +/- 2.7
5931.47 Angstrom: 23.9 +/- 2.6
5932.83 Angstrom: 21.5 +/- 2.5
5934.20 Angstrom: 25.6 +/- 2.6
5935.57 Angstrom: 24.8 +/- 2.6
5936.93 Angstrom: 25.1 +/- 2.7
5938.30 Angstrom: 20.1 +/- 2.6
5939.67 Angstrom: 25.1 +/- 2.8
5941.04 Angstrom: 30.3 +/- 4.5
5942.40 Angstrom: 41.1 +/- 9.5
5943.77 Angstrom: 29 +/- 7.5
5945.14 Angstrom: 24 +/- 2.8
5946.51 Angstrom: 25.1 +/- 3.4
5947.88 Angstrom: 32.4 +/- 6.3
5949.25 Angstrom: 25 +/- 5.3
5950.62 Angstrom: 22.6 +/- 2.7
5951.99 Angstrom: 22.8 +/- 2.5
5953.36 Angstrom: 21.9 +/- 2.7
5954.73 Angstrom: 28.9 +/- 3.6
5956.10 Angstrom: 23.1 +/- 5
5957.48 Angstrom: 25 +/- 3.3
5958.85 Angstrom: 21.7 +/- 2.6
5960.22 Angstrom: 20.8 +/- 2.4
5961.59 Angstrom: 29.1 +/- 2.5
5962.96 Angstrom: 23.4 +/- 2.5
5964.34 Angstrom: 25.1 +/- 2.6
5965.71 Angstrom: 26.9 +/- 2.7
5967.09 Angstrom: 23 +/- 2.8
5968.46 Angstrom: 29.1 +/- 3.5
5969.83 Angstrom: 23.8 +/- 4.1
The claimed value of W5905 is 3.2 Angstrom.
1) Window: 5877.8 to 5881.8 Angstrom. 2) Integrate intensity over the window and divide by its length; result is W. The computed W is 25.4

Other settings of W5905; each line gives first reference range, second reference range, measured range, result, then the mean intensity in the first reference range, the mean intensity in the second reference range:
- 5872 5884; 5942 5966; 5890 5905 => 2.4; 27.5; 25.8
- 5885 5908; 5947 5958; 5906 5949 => -3.0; 23.3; 25.2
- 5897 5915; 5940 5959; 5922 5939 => 0.6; 24.3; 26.7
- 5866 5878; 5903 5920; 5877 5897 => 1.5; 26.8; 25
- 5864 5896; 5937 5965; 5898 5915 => 0.1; 25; 25.8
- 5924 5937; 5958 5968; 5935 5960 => -1.3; 24.8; 24.4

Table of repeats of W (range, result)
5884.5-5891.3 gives 22.7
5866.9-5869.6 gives 25.5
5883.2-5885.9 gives 25.5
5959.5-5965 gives 24.6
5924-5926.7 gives 26.8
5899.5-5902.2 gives 24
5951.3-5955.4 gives 24.5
